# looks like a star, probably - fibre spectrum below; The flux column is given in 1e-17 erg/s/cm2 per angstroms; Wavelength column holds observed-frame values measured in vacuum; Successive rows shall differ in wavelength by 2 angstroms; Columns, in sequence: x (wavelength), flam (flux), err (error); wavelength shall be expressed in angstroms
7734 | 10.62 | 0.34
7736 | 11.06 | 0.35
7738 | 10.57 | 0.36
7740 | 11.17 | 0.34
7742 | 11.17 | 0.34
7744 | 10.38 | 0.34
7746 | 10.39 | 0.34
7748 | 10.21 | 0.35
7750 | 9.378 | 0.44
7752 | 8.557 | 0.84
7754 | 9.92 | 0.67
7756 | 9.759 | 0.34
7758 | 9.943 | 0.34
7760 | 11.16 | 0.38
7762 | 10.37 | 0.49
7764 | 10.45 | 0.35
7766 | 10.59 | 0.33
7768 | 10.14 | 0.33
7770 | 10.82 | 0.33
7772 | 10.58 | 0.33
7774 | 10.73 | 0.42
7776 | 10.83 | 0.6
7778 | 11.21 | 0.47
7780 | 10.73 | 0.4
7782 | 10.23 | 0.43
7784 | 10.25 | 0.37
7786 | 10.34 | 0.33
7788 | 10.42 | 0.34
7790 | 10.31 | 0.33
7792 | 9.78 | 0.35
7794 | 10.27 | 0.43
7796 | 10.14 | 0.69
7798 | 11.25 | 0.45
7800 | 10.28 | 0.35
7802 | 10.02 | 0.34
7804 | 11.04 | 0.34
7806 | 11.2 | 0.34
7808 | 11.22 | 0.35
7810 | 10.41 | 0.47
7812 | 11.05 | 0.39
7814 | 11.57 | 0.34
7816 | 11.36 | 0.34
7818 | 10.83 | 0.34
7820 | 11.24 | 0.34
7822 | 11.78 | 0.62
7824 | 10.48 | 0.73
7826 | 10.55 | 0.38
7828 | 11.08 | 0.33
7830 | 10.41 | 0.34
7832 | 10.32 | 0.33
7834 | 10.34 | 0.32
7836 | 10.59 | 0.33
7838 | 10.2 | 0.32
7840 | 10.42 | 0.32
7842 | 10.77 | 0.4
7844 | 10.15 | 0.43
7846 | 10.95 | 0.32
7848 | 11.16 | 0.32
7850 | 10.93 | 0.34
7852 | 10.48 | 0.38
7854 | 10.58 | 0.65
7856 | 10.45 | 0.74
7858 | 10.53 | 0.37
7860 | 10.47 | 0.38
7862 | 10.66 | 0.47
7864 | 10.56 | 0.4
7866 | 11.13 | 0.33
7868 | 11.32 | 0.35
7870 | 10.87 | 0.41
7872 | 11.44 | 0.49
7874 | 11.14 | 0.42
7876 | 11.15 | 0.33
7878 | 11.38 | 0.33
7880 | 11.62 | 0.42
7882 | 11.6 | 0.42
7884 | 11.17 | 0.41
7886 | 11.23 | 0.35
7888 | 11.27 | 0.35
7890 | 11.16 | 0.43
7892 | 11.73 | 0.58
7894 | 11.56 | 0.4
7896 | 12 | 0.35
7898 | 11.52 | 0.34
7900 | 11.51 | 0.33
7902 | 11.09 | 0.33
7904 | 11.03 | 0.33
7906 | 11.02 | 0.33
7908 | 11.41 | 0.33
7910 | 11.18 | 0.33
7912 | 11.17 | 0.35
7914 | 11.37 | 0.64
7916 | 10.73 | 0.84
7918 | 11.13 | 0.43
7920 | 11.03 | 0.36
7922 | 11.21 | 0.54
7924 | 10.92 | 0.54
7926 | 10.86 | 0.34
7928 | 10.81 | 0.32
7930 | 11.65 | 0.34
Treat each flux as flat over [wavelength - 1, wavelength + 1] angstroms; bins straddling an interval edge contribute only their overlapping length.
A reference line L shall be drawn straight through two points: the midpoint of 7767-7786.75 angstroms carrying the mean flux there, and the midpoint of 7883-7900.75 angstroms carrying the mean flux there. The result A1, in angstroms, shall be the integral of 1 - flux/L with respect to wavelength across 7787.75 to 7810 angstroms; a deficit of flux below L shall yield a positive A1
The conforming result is 0.5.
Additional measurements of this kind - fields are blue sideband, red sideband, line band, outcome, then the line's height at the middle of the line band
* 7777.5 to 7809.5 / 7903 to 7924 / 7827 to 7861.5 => 0.6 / 10.8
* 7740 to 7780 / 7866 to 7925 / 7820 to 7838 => 0.2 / 10.8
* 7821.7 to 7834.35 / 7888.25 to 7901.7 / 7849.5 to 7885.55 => 0.7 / 11.2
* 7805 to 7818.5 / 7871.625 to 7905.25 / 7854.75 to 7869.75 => 0.7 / 11.3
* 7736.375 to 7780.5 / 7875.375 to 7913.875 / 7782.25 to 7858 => 1.3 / 10.8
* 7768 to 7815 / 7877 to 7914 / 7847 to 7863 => 0.6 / 11.1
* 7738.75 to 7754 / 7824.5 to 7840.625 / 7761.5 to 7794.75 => -0.6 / 10.3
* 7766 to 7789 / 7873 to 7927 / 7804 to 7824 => -0.7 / 10.8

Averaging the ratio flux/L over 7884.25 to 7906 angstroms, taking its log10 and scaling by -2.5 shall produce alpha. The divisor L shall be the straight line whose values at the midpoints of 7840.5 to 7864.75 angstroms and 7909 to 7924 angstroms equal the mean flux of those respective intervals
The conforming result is -0.04 mag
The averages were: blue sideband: 10.6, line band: 11.4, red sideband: 11.1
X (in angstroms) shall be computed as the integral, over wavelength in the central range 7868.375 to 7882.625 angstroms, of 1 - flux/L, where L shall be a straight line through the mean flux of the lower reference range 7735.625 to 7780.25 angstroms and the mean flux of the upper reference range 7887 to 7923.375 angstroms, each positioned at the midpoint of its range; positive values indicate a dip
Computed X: -0.25 angstroms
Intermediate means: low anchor 10.4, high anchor 11.3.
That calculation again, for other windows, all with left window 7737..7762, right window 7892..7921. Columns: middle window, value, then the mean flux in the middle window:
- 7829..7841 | 0.5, 10.4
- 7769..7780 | -0.5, 10.8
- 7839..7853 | 0.2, 10.7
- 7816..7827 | -0.3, 11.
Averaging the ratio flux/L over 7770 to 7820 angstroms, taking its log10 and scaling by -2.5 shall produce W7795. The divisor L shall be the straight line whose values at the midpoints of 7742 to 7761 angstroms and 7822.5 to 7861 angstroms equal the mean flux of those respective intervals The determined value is -0.04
